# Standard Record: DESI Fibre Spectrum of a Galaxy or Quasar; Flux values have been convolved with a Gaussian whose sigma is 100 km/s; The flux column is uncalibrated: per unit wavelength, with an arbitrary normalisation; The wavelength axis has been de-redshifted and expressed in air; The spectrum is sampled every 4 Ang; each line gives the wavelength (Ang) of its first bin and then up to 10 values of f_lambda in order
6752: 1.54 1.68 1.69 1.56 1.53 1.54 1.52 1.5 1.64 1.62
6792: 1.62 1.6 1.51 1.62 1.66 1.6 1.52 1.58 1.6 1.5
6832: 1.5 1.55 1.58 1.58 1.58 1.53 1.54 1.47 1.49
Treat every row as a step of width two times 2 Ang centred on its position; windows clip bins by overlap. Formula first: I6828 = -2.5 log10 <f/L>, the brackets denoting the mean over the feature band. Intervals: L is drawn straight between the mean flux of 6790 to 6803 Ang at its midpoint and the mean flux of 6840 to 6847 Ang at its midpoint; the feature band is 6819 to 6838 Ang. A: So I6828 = 0.02 mag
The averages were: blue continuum 1.58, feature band 1.54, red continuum 1.58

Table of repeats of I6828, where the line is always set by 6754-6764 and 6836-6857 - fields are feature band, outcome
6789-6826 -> 0.01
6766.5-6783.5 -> 0.07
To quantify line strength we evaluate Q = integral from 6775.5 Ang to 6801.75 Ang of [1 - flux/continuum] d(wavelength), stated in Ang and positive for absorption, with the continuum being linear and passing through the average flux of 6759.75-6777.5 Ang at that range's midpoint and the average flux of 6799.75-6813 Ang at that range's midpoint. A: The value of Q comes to 0.13 Ang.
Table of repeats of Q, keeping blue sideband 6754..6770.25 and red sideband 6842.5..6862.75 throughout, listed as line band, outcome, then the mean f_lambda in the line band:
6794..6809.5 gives -0.2 Ang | 1.6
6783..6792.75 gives -0.2 Ang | 1.63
